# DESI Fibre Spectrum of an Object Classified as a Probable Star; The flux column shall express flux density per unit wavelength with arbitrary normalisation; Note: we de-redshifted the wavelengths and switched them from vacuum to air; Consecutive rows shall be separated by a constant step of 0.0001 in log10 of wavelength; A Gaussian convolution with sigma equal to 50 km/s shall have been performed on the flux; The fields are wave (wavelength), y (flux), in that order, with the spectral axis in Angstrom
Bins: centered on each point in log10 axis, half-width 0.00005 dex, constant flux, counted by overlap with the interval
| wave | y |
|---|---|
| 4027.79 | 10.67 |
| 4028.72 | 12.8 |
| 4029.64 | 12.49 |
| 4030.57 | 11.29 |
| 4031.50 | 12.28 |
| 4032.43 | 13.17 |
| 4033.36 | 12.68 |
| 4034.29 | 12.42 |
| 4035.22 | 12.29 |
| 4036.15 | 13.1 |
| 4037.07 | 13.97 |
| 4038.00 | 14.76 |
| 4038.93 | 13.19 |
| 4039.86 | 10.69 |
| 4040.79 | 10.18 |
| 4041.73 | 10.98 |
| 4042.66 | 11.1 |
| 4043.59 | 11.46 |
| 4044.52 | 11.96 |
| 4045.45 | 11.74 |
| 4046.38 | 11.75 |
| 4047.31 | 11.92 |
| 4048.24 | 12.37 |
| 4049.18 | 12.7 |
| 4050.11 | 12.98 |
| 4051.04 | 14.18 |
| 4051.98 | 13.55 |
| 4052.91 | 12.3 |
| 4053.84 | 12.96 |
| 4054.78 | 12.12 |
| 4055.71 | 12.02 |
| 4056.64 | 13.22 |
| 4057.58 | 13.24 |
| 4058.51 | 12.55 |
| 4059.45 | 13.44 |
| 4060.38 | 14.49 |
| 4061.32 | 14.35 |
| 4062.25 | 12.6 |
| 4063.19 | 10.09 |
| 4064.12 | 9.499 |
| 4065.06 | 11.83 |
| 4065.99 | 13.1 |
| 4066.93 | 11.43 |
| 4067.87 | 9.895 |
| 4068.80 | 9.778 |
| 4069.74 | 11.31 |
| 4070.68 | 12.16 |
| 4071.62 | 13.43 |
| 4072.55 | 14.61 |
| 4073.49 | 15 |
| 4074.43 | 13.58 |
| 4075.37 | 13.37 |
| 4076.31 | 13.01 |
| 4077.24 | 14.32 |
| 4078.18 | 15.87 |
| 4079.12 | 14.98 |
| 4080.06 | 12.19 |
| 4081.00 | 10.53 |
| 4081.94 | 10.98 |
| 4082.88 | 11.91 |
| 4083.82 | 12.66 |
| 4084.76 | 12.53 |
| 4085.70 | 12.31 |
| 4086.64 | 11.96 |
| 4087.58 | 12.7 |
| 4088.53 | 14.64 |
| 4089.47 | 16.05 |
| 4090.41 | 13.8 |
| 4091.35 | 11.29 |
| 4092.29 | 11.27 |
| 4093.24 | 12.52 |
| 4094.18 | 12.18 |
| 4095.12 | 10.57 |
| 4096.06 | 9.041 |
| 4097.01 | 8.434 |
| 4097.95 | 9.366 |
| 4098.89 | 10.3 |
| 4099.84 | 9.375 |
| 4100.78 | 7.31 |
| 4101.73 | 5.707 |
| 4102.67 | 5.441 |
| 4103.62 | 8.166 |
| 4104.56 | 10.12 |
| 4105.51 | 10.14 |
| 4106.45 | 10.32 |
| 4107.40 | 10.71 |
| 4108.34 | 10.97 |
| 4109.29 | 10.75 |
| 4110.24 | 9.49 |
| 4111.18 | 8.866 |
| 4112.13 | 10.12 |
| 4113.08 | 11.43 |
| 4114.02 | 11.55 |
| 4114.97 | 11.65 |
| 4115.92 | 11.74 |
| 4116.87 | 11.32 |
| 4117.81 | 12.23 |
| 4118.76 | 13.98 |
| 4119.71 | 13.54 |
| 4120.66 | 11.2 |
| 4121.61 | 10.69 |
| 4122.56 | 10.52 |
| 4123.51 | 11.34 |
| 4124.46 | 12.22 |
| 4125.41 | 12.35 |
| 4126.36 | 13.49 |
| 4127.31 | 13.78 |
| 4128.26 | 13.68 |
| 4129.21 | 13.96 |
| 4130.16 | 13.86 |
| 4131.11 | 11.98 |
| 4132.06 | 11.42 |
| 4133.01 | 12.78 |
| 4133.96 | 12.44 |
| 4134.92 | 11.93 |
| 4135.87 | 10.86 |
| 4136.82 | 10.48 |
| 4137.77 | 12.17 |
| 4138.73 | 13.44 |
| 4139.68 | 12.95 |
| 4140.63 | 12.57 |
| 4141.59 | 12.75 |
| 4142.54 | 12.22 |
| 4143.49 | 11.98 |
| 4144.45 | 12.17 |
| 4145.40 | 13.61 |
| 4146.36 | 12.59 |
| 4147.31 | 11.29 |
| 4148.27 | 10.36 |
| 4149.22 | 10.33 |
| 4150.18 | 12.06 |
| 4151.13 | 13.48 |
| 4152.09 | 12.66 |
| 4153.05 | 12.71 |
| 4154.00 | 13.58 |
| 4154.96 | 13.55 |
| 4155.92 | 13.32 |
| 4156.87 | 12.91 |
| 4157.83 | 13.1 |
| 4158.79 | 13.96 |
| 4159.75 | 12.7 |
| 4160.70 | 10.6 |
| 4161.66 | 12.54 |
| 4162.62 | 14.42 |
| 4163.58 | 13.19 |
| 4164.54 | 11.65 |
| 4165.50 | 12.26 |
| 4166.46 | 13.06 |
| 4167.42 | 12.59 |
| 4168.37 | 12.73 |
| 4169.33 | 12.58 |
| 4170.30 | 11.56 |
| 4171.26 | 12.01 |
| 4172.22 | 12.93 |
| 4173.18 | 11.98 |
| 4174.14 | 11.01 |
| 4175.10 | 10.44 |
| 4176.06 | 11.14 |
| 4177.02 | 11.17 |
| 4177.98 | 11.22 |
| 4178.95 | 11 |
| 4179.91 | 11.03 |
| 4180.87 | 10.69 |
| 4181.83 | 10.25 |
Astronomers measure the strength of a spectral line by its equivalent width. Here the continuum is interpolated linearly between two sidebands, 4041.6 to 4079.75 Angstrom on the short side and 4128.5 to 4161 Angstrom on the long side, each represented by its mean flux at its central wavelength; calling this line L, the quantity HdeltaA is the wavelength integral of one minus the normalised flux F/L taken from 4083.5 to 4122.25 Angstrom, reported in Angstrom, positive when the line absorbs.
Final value 5.0 Angstrom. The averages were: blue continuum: 12.6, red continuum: 12.5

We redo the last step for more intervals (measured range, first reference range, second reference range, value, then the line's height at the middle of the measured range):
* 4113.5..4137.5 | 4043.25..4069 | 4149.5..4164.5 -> 1.0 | 12.7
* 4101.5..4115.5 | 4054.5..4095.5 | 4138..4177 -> 3.1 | 12.5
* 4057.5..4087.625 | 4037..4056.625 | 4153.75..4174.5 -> -0.5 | 12.4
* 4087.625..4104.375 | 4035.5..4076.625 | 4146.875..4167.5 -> 2.8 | 12.5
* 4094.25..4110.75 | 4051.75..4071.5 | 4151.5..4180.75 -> 4.0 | 12.2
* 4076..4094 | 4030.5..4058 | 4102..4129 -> -1.9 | 11.7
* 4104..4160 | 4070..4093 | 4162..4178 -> 2.3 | 12.6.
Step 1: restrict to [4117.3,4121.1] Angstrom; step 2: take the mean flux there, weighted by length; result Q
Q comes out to 12.7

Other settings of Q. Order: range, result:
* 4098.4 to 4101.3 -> 8.94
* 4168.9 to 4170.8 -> 12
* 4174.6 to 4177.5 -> 10.9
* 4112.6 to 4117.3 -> 11.5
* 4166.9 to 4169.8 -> 12.7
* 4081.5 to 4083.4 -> 11.5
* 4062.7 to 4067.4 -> 11.2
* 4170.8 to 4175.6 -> 11.7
